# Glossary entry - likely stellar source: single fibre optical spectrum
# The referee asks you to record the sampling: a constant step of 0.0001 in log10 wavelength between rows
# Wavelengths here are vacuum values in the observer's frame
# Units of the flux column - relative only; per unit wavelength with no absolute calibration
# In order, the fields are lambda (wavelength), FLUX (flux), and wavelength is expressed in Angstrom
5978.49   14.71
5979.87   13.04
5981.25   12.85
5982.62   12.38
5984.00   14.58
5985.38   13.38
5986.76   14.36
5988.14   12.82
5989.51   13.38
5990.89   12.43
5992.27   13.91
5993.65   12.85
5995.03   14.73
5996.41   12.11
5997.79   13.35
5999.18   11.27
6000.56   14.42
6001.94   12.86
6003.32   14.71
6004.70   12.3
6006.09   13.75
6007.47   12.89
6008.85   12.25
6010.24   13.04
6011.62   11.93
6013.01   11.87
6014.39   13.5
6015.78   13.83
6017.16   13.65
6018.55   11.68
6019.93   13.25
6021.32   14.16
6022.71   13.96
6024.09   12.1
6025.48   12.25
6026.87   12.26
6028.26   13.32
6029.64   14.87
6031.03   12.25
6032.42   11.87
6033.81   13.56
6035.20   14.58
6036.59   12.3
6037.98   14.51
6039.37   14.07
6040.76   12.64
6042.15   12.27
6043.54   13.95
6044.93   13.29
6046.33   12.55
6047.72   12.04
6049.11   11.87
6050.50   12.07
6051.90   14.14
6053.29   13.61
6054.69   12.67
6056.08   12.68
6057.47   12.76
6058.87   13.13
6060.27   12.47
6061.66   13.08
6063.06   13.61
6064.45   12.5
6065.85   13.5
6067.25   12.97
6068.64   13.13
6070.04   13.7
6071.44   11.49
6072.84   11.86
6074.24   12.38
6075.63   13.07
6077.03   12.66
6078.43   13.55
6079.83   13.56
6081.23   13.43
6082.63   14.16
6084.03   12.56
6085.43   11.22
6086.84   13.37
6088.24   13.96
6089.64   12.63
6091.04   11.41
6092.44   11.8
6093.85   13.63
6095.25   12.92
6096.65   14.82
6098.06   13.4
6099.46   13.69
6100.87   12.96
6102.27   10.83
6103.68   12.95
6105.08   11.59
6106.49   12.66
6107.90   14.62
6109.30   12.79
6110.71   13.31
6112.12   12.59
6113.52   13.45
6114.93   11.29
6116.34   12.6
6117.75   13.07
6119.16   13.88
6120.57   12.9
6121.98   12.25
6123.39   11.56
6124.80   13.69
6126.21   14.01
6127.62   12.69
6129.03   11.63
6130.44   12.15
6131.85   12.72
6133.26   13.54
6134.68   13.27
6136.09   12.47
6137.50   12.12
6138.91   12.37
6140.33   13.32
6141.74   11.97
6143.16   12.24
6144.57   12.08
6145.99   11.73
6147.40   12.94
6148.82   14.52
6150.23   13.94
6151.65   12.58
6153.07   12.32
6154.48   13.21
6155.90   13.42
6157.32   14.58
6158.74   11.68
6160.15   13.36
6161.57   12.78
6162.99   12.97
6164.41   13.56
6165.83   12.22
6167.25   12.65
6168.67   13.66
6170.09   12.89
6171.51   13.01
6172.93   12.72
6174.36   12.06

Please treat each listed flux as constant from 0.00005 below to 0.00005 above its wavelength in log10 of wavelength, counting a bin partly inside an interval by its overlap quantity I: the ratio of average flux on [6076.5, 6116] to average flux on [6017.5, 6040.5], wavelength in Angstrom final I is 0.98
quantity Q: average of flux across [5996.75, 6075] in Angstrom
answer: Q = 13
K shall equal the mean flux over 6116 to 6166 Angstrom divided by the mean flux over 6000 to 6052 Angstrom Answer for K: 1.0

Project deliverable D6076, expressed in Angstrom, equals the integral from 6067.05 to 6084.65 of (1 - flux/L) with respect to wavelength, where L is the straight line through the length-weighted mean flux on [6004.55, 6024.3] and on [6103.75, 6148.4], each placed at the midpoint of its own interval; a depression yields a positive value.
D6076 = -0.2 Angstrom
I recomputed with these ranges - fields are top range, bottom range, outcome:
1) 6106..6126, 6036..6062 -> 1.00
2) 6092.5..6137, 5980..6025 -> 0.98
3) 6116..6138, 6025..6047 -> 0.97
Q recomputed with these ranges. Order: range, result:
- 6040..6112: 12.9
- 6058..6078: 12.8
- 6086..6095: 12.8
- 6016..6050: 13.1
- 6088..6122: 12.9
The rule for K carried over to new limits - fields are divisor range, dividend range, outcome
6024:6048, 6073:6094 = 0.98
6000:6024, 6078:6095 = 0.98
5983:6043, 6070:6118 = 0.98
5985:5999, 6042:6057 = 0.97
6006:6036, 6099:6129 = 0.98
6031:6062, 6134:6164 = 0.99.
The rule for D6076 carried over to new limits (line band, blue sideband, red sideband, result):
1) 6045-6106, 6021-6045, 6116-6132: 0.7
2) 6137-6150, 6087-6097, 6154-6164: 0.5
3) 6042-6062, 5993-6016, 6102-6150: 0.1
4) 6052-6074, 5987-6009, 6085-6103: 0.1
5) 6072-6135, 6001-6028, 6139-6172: 0.4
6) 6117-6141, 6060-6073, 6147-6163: 0.6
